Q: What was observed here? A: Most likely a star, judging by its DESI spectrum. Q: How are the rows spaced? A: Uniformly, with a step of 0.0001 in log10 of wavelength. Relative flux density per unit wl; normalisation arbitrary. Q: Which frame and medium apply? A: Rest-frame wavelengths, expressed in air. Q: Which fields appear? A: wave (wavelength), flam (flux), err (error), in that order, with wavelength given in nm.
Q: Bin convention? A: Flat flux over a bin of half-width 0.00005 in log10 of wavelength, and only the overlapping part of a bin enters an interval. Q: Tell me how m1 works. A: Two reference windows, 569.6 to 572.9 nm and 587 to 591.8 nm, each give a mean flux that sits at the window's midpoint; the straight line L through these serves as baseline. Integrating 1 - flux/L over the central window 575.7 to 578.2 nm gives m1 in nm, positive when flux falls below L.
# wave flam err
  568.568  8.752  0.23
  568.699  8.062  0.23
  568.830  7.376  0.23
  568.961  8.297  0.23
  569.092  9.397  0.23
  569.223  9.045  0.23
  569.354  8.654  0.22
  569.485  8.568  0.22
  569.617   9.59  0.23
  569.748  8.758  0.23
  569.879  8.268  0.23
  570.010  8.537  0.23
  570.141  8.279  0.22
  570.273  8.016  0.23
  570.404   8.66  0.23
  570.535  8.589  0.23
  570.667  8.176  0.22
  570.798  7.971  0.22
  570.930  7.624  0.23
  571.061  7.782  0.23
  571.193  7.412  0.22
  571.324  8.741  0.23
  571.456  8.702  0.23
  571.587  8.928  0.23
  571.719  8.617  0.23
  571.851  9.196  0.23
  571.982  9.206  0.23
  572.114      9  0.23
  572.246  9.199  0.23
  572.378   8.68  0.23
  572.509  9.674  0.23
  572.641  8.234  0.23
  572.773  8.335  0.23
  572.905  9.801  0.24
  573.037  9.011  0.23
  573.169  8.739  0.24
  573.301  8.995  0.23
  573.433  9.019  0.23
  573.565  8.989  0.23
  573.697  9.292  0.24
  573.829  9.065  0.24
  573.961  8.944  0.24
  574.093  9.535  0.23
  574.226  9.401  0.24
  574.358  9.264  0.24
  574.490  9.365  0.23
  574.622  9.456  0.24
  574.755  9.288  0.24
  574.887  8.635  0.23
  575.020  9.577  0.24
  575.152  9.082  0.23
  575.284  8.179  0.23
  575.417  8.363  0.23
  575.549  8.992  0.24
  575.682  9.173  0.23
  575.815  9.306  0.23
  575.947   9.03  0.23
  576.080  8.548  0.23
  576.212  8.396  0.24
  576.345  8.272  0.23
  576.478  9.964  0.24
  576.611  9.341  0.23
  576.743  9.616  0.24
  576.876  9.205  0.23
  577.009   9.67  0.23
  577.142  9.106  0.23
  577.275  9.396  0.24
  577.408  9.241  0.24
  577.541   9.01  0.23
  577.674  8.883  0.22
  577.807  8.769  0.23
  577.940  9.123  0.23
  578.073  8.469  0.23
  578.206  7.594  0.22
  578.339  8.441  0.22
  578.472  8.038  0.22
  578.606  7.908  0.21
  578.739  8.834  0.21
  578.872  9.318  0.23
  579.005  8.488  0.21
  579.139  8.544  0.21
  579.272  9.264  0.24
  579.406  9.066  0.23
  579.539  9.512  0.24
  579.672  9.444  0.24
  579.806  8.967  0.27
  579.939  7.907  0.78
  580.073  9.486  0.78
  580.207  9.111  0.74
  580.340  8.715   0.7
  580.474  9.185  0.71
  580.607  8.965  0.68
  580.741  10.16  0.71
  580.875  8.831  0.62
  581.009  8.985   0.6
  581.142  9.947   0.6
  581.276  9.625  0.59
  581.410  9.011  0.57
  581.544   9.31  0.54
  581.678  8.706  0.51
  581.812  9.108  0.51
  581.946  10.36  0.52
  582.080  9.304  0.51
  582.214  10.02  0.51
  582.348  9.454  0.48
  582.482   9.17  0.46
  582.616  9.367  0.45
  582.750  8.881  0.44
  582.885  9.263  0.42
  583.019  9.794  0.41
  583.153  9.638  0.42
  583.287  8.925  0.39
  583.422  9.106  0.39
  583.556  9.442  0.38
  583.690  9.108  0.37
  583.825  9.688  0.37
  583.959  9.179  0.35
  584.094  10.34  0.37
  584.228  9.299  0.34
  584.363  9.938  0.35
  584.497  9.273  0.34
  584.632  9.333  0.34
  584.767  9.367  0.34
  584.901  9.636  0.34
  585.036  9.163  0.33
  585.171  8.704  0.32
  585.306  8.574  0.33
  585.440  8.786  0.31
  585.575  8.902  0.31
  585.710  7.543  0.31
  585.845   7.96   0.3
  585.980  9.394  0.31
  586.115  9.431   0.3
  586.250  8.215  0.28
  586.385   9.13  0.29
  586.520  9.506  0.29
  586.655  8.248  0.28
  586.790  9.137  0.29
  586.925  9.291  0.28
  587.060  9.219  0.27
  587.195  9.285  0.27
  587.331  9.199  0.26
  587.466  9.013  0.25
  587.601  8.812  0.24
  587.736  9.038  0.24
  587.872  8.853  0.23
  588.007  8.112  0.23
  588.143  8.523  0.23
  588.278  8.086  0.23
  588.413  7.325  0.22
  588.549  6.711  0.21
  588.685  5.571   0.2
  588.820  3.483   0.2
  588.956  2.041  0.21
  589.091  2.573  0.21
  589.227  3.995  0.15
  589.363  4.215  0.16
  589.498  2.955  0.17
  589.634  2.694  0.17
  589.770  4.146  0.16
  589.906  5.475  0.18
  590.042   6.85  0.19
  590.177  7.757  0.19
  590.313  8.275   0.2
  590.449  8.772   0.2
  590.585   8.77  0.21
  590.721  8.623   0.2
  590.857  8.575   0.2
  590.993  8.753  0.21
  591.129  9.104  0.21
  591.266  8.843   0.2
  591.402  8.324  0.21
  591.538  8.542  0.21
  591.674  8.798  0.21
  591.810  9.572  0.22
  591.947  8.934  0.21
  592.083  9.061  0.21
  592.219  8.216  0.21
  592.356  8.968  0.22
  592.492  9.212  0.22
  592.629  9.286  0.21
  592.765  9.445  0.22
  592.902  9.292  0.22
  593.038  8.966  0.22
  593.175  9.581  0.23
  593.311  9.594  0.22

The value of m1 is -0.28 nm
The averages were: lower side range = 8.58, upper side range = 7.15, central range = 9.04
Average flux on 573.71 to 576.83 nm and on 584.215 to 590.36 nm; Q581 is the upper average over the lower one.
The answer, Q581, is 0.84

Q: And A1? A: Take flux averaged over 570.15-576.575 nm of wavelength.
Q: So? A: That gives 8.84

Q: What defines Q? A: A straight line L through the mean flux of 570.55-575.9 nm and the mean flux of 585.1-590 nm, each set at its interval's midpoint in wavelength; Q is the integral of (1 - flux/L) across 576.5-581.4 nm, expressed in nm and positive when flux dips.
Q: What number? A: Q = -0.466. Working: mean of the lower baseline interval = 8.87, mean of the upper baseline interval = 7.28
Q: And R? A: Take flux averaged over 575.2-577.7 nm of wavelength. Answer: 9.04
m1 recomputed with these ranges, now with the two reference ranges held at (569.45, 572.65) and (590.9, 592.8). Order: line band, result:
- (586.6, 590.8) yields 0.91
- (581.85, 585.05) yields -0.25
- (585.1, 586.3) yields 0.03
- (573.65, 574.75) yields -0.08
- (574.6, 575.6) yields -0.03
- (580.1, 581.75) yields -0.09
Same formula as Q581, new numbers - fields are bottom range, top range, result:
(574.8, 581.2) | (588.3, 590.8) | 0.63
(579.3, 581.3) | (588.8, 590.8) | 0.59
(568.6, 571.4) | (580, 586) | 1.10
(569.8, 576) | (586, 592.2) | 0.86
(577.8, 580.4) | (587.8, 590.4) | 0.65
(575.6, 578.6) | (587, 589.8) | 0.72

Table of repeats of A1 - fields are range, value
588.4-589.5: 4.25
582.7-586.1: 9.17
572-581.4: 9.01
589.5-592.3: 7.79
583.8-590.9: 7.81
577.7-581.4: 8.92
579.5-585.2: 9.32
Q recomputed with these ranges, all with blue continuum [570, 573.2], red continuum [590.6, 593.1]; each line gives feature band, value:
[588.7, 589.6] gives 0.56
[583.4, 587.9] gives -0.14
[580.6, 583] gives -0.17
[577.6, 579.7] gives 0.00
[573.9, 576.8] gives -0.14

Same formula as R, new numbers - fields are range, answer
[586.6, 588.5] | 8.71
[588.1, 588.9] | 6.49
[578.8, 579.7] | 9.08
